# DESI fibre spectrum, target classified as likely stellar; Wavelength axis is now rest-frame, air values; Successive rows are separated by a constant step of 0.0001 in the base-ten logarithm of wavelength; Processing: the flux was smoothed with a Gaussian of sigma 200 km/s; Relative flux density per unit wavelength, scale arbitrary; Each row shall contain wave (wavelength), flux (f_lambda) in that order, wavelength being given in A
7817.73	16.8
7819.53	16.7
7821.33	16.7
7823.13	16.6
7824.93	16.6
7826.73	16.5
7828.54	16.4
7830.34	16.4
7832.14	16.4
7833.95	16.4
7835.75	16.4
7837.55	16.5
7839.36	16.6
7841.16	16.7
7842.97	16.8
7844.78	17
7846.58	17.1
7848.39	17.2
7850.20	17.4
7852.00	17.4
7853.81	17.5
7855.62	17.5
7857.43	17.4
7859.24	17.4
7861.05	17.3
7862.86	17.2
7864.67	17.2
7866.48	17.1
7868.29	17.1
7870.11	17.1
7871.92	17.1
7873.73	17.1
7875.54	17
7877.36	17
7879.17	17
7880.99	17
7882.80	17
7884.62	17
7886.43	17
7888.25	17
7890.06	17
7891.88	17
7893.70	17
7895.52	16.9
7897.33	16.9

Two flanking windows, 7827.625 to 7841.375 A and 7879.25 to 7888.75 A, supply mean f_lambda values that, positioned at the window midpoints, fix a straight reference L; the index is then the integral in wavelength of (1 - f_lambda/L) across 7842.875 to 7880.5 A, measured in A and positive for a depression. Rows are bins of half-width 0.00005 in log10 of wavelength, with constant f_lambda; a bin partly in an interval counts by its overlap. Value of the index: -1.0 A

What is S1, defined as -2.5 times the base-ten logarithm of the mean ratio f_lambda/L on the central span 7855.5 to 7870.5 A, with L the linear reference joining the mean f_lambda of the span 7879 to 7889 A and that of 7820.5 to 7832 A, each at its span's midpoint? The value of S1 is -0.03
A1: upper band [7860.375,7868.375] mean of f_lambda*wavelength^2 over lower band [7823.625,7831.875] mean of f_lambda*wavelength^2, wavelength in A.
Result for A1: 1.05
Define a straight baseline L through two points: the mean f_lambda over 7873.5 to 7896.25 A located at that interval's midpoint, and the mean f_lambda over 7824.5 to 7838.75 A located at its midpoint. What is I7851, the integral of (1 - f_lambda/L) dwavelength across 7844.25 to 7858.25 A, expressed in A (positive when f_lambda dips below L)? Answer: -0.6 A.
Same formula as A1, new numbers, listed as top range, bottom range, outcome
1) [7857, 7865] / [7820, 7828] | 1.05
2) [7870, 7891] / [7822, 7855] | 1.03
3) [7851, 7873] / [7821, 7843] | 1.05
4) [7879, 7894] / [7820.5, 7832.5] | 1.04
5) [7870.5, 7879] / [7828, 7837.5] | 1.05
